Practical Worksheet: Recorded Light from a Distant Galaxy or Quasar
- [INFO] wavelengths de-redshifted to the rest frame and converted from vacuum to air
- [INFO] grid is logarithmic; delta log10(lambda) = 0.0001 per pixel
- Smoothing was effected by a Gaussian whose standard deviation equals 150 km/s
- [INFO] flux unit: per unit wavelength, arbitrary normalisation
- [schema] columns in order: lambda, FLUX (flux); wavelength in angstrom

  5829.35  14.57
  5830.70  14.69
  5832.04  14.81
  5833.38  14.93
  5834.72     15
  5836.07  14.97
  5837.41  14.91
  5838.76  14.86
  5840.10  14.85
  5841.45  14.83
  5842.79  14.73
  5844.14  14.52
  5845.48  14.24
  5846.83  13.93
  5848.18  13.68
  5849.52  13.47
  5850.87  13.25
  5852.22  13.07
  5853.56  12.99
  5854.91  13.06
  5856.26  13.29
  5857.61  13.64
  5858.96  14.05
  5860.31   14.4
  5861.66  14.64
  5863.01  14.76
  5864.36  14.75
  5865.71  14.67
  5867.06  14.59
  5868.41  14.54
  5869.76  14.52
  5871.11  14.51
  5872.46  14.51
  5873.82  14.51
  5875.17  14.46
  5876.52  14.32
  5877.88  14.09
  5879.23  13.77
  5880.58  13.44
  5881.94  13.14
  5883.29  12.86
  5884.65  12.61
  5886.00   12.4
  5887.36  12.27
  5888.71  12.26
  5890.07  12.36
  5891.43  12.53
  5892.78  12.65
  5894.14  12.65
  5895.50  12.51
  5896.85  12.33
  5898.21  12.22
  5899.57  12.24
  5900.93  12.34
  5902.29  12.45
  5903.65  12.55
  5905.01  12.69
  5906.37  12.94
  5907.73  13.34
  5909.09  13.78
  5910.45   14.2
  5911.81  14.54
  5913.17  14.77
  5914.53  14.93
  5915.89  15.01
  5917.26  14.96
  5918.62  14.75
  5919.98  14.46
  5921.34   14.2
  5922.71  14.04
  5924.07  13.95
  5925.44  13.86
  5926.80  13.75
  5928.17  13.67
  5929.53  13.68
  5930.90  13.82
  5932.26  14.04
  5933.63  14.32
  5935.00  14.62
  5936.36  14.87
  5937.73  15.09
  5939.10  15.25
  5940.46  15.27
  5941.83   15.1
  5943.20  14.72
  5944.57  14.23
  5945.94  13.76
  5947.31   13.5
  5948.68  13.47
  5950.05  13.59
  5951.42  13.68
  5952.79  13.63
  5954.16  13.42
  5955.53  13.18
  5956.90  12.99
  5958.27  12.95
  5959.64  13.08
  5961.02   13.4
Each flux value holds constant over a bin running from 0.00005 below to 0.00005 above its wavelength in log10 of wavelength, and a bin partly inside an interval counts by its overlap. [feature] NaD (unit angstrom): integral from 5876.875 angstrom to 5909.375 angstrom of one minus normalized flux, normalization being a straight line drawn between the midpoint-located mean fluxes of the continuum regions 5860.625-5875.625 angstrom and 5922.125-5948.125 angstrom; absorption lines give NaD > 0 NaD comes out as 3.8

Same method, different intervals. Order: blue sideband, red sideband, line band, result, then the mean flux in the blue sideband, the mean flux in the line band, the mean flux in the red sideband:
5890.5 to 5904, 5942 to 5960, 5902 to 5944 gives -3.86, 12.4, 14.2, 13.6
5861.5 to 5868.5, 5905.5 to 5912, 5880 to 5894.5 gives 1.56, 14.7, 12.6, 13.7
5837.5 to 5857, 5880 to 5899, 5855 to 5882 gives -1.99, 13.9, 14.2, 12.6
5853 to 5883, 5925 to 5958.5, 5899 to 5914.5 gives 0.81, 14.1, 13.3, 14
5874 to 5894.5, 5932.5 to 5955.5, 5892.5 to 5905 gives 0.87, 13.1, 12.4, 14.2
